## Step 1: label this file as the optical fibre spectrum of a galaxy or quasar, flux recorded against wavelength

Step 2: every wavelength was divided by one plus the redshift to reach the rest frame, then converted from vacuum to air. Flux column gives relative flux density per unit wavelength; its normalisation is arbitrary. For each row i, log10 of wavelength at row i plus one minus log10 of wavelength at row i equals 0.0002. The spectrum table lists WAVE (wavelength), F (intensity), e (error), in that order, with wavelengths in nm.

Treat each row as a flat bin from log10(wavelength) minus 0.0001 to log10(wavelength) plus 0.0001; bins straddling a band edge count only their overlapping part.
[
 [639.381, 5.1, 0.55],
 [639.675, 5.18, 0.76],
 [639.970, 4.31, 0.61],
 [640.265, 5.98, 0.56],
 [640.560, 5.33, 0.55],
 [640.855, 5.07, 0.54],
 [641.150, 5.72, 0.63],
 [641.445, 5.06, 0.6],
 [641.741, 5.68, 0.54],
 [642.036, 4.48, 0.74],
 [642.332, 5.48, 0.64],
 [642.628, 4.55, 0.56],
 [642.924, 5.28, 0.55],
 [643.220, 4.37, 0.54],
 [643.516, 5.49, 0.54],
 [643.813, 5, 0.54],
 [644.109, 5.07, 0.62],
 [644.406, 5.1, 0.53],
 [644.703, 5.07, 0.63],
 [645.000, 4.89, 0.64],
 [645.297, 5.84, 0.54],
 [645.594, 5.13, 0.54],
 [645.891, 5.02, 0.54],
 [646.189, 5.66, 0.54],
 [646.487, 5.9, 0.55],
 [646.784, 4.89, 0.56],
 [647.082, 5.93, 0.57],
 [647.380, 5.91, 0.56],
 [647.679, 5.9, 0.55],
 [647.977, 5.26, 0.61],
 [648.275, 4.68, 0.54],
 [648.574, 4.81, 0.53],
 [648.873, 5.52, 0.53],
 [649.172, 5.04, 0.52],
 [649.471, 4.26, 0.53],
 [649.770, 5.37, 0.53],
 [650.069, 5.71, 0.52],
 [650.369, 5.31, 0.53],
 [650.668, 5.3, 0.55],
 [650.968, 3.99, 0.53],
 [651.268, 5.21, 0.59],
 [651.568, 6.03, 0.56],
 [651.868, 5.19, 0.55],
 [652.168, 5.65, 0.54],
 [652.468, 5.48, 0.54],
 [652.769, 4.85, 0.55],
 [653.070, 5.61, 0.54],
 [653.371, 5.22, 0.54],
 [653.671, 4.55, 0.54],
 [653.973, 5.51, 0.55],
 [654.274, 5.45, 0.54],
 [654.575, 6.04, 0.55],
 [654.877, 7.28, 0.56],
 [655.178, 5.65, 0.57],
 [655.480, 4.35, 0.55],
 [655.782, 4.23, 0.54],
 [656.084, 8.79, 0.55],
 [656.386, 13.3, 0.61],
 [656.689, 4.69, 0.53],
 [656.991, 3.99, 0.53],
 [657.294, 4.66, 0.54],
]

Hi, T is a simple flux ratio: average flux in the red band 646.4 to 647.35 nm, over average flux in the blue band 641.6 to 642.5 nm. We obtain 1.08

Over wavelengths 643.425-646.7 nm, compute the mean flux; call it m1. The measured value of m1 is 5.28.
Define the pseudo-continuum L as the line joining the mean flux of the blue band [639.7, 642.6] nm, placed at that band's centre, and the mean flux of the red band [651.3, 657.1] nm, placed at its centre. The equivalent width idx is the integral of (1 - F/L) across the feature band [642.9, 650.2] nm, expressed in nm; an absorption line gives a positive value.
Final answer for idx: 0.32 nm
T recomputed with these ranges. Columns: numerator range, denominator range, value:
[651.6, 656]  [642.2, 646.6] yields 1.05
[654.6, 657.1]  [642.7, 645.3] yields 1.29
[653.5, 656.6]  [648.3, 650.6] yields 1.26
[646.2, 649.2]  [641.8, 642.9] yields 1.09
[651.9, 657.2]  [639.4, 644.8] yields 1.15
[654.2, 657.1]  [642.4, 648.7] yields 1.23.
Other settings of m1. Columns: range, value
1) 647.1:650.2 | 5.27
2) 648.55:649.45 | 5.04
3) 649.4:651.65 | 5.15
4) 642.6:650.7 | 5.23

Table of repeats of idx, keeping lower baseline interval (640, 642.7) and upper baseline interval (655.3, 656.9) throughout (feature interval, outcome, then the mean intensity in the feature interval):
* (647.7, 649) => 0.193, 5.14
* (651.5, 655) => 0.561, 5.55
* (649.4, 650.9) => 0.258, 5.17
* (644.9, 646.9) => 0.142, 5.35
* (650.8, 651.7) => 0.186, 5.06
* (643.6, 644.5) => 0.075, 5.08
